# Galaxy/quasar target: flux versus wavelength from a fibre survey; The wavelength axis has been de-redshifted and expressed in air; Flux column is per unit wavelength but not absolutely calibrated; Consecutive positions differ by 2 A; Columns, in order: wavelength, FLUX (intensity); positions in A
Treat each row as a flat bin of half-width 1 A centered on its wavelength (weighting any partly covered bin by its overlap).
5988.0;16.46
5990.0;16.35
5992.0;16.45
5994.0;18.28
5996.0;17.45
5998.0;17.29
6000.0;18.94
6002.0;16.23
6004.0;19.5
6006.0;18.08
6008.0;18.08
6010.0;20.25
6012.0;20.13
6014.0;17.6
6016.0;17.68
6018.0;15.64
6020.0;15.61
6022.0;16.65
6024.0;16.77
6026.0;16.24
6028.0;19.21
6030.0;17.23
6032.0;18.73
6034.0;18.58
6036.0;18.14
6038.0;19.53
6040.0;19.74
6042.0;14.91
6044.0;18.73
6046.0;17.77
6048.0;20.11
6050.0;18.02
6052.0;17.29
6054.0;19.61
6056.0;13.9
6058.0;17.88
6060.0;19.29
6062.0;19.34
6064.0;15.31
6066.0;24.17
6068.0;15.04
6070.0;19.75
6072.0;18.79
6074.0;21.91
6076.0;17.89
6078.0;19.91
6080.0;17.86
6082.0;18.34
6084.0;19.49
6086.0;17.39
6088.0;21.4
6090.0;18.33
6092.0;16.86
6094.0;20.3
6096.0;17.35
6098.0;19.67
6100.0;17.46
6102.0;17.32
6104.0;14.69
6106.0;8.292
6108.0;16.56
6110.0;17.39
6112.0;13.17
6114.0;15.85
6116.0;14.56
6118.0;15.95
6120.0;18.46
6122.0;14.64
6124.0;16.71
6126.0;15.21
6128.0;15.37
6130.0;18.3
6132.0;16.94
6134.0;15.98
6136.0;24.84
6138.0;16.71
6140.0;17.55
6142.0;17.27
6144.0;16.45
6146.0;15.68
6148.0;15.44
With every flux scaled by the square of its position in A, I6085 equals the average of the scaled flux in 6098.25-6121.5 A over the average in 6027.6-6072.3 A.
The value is 0.9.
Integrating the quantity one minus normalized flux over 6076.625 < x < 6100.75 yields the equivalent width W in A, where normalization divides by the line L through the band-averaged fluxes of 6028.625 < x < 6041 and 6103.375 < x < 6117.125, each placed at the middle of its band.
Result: -4.8 A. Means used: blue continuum 18.7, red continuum 14.4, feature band 18.7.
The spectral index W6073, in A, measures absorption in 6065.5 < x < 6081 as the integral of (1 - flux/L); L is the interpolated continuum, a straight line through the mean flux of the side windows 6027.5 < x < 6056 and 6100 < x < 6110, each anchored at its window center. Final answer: -2.54 A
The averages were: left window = 18.2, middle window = 19.3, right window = 14.9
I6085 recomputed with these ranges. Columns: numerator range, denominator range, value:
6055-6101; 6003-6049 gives 1.05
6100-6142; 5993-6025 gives 0.95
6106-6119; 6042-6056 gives 0.85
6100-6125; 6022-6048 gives 0.88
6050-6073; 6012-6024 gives 1.09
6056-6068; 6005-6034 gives 1.05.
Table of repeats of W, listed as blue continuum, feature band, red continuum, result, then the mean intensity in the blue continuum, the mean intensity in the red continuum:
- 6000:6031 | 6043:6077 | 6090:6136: -2.75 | 17.7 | 16.5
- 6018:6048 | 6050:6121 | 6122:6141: -0.40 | 17.7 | 17.4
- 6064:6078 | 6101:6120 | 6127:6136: 3.25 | 19.3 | 17.6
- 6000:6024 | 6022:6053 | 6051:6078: 0.21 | 17.8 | 18.5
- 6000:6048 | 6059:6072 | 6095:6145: -1.12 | 17.9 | 16.5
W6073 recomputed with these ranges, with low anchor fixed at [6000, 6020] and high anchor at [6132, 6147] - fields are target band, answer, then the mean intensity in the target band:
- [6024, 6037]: 0.1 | 17.9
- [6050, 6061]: 0.2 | 17.6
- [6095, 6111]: 1.6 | 16.1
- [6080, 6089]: -0.6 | 19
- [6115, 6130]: 1.5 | 16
